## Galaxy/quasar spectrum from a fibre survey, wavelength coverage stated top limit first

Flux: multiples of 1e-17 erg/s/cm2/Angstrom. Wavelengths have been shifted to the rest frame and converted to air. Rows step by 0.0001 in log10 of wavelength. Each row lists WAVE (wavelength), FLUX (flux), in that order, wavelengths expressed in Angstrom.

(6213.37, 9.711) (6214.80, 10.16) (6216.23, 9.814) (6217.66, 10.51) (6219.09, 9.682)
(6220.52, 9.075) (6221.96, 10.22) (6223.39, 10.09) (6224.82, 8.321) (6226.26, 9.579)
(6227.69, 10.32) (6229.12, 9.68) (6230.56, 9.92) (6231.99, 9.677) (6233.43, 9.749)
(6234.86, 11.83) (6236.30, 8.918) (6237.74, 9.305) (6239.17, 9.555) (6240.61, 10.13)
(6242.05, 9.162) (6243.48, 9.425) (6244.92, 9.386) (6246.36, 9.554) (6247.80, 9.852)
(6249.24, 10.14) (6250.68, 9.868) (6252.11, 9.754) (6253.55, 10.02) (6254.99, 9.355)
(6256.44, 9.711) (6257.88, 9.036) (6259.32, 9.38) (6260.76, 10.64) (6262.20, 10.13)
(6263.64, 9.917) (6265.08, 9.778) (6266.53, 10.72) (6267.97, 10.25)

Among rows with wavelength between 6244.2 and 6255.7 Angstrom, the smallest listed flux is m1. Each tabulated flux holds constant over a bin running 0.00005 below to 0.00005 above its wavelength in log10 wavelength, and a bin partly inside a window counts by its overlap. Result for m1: 9.355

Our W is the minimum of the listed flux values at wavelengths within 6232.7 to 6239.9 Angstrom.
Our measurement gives 8.918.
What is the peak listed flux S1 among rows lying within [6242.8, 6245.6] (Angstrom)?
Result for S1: 9.425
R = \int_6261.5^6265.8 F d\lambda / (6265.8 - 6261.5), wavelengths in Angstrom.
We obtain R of 9.95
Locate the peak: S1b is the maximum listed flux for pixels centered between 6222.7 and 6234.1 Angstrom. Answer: 10.32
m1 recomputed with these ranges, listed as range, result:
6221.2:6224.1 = 10.09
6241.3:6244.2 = 9.162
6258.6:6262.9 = 9.38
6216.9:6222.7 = 9.075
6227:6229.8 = 9.68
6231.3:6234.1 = 9.677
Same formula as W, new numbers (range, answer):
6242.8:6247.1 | 9.386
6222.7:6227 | 8.321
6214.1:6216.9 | 9.814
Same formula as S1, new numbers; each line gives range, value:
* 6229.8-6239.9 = 11.83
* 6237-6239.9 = 9.555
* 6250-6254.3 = 10.02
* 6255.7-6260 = 9.711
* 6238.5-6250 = 10.14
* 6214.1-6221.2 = 10.51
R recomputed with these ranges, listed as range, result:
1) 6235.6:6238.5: 9.13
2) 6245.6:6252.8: 9.84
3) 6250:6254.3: 9.9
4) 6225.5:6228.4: 9.92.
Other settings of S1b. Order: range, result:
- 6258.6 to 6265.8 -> 10.64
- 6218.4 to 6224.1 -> 10.22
